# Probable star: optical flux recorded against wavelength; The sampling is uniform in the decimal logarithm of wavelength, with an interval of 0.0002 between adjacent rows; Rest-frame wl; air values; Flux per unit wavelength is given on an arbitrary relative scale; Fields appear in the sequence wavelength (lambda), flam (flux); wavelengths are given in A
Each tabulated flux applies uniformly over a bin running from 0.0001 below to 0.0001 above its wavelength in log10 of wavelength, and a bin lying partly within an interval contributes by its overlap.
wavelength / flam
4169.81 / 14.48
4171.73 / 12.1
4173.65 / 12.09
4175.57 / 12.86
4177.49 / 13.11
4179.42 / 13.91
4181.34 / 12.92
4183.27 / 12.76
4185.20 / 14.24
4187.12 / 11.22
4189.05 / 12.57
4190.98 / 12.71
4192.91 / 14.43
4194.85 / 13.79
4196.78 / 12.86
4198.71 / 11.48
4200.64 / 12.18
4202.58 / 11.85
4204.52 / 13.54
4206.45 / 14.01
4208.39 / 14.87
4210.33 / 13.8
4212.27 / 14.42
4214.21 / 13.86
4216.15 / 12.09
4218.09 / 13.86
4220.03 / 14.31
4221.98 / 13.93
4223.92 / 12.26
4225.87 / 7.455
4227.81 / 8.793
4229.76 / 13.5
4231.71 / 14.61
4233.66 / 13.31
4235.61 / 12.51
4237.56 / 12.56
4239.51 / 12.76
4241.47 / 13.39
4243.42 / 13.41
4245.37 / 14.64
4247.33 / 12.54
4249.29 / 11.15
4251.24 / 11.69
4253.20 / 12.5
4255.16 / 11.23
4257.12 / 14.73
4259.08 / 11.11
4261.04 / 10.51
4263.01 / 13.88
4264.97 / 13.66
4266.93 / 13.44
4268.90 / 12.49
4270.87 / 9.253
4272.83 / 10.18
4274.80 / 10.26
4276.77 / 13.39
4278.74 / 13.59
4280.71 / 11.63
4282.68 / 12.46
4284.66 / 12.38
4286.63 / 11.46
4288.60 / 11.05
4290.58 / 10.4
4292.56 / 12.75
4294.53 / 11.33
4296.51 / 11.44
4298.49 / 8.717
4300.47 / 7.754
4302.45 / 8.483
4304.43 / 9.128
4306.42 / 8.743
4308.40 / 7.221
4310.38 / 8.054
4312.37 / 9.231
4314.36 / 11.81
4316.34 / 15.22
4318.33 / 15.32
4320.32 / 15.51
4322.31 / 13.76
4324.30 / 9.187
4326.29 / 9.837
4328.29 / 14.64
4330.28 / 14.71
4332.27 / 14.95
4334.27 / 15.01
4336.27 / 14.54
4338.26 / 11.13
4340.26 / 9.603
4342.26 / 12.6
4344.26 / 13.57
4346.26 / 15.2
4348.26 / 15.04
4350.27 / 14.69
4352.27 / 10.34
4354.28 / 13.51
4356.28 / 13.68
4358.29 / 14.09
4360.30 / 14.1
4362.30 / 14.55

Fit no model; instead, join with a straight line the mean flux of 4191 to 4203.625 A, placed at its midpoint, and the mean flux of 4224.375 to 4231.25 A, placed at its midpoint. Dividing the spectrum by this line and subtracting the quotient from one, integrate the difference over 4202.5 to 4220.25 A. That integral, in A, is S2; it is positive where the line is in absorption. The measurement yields -3.1 A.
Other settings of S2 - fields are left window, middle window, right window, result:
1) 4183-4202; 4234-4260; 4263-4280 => -0.64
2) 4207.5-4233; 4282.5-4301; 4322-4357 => 2.88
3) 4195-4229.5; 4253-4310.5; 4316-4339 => 9.23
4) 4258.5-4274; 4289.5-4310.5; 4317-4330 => 5.14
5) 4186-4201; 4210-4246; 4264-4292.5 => -1.55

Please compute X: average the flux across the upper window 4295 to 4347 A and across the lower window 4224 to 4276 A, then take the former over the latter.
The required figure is 0.97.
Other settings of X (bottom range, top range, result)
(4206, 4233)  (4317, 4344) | 1.02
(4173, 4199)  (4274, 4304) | 0.86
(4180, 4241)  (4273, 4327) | 0.86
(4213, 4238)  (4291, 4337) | 0.92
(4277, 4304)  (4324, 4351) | 1.20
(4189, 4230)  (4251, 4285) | 0.95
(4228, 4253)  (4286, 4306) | 0.79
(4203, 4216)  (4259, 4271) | 0.89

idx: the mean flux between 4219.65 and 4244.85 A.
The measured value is 12.5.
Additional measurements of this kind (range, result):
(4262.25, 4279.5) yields 12.2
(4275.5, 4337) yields 11.7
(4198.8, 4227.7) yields 12.9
